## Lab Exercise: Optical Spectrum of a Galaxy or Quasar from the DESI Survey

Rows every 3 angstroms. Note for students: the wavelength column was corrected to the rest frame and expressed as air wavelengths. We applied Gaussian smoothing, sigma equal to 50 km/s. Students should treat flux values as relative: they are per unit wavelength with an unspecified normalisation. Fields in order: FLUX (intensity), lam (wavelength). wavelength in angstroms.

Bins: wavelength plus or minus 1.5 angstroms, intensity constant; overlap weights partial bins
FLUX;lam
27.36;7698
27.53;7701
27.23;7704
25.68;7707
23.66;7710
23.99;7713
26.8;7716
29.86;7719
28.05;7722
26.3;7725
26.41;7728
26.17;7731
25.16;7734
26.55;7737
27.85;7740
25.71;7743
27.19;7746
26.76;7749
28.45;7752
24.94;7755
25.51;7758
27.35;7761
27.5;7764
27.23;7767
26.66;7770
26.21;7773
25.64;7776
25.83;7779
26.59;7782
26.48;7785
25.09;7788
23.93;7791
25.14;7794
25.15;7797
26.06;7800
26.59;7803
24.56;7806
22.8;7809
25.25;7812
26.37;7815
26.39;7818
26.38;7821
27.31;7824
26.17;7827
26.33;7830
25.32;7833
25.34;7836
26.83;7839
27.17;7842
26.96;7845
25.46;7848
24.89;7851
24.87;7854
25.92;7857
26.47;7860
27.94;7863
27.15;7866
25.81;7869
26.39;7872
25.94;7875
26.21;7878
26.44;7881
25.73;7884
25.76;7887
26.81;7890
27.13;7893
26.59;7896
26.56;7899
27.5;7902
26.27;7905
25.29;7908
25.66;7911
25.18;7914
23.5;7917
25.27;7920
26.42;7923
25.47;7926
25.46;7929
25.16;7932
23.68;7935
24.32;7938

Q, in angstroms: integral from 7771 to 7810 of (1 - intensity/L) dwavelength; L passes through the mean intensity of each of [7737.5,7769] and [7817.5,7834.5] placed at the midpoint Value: 1.7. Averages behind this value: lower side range 26.8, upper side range 26.3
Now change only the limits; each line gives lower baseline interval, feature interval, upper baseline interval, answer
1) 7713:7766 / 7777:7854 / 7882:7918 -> 2.0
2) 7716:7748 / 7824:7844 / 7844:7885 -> 0.0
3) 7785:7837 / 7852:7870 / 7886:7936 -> -0.5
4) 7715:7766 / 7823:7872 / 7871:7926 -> 0.1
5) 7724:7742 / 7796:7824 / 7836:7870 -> 0.8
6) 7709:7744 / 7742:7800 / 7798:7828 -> -0.2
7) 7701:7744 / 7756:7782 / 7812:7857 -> -0.2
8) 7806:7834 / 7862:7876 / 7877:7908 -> -0.2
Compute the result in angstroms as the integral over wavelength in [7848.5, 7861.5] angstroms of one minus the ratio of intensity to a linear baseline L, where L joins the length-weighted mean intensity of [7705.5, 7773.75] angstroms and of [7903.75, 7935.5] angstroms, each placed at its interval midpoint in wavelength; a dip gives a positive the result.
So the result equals 0.1 angstroms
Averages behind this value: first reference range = 26.5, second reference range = 25.3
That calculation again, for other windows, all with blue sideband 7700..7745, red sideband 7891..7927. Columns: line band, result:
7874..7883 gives -0.1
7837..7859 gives 0.1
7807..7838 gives 0.5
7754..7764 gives 0.1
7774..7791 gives 0.3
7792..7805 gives 0.3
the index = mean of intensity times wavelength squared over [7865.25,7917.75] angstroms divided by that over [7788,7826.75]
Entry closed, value 1.0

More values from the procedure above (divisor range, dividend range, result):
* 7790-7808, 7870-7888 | 1.06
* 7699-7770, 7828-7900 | 1.02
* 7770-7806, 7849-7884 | 1.04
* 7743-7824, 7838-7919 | 1.03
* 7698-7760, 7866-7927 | 1.02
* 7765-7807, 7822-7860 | 1.02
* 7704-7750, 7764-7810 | 0.99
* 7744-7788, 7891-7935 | 1.01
